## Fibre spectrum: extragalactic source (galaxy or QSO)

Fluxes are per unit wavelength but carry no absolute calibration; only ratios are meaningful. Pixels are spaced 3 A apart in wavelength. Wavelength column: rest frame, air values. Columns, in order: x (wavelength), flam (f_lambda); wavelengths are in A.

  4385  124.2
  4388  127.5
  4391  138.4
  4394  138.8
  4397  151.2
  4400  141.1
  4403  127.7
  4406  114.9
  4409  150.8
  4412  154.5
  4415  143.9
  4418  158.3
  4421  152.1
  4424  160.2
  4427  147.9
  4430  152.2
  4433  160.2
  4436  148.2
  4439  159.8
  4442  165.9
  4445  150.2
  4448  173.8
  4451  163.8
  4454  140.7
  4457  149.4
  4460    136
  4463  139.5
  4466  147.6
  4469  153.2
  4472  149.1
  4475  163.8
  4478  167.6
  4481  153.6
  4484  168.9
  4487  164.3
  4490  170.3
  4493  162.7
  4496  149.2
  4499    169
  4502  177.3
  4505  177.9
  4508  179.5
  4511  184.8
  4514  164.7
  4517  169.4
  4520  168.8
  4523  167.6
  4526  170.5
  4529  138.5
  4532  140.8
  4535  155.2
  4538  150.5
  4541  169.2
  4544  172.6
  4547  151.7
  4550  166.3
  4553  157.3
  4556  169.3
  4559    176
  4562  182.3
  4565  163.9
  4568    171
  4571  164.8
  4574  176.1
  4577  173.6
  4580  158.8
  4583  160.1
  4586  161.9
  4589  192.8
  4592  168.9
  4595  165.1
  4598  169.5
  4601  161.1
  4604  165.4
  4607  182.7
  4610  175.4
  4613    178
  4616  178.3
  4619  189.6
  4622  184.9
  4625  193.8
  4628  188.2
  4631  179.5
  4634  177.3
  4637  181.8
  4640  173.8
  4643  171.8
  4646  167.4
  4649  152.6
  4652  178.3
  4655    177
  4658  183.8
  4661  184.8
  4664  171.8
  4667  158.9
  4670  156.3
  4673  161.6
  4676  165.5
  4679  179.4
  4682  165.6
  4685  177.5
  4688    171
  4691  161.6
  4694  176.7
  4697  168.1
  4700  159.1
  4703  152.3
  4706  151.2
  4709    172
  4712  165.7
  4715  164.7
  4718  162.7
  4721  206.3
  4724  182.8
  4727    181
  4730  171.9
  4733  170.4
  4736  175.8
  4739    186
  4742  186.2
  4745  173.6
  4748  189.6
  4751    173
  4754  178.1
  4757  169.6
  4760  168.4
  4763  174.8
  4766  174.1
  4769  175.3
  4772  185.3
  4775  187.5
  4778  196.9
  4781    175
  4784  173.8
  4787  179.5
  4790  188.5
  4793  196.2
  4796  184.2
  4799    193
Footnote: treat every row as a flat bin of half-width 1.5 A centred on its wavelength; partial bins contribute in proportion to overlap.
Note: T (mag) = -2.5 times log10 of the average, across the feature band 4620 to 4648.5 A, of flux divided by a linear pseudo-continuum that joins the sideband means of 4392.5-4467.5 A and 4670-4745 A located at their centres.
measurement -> -0.09 mag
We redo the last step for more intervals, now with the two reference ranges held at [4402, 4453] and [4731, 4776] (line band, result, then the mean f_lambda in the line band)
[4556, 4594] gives -0.05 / 171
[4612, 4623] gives -0.10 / 183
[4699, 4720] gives 0.08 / 162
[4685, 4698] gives 0.02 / 170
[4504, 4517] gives -0.11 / 176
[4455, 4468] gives 0.08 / 143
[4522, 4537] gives 0.04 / 154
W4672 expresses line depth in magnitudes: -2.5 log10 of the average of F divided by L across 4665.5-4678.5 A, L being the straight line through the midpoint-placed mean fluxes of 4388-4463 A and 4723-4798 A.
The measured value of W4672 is 0.06 mag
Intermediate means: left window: 149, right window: 180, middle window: 162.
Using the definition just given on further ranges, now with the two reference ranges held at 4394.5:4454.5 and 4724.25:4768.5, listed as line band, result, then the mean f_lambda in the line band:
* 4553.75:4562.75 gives -0.08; 174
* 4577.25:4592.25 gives -0.03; 169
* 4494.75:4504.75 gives -0.07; 167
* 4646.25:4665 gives -0.03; 174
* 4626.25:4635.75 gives -0.09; 182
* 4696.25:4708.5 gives 0.10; 158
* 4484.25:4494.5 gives -0.07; 166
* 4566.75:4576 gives -0.05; 171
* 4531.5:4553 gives 0.01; 159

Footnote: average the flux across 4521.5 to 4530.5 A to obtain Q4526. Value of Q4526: 159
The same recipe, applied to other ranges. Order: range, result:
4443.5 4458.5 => 156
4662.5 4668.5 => 165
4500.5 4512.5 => 180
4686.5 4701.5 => 167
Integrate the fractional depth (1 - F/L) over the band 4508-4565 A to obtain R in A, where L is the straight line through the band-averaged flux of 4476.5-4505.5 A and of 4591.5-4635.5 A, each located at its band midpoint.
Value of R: 1.8 A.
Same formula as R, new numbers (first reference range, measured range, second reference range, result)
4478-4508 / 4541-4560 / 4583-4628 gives 0.7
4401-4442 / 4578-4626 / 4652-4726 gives -3.1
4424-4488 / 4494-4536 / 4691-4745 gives -1.7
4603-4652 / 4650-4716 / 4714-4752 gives 3.8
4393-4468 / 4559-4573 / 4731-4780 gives -0.8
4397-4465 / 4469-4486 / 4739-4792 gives -0.7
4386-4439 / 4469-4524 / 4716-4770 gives -4.7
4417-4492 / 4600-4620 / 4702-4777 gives -1.1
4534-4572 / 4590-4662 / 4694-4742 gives -3.4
